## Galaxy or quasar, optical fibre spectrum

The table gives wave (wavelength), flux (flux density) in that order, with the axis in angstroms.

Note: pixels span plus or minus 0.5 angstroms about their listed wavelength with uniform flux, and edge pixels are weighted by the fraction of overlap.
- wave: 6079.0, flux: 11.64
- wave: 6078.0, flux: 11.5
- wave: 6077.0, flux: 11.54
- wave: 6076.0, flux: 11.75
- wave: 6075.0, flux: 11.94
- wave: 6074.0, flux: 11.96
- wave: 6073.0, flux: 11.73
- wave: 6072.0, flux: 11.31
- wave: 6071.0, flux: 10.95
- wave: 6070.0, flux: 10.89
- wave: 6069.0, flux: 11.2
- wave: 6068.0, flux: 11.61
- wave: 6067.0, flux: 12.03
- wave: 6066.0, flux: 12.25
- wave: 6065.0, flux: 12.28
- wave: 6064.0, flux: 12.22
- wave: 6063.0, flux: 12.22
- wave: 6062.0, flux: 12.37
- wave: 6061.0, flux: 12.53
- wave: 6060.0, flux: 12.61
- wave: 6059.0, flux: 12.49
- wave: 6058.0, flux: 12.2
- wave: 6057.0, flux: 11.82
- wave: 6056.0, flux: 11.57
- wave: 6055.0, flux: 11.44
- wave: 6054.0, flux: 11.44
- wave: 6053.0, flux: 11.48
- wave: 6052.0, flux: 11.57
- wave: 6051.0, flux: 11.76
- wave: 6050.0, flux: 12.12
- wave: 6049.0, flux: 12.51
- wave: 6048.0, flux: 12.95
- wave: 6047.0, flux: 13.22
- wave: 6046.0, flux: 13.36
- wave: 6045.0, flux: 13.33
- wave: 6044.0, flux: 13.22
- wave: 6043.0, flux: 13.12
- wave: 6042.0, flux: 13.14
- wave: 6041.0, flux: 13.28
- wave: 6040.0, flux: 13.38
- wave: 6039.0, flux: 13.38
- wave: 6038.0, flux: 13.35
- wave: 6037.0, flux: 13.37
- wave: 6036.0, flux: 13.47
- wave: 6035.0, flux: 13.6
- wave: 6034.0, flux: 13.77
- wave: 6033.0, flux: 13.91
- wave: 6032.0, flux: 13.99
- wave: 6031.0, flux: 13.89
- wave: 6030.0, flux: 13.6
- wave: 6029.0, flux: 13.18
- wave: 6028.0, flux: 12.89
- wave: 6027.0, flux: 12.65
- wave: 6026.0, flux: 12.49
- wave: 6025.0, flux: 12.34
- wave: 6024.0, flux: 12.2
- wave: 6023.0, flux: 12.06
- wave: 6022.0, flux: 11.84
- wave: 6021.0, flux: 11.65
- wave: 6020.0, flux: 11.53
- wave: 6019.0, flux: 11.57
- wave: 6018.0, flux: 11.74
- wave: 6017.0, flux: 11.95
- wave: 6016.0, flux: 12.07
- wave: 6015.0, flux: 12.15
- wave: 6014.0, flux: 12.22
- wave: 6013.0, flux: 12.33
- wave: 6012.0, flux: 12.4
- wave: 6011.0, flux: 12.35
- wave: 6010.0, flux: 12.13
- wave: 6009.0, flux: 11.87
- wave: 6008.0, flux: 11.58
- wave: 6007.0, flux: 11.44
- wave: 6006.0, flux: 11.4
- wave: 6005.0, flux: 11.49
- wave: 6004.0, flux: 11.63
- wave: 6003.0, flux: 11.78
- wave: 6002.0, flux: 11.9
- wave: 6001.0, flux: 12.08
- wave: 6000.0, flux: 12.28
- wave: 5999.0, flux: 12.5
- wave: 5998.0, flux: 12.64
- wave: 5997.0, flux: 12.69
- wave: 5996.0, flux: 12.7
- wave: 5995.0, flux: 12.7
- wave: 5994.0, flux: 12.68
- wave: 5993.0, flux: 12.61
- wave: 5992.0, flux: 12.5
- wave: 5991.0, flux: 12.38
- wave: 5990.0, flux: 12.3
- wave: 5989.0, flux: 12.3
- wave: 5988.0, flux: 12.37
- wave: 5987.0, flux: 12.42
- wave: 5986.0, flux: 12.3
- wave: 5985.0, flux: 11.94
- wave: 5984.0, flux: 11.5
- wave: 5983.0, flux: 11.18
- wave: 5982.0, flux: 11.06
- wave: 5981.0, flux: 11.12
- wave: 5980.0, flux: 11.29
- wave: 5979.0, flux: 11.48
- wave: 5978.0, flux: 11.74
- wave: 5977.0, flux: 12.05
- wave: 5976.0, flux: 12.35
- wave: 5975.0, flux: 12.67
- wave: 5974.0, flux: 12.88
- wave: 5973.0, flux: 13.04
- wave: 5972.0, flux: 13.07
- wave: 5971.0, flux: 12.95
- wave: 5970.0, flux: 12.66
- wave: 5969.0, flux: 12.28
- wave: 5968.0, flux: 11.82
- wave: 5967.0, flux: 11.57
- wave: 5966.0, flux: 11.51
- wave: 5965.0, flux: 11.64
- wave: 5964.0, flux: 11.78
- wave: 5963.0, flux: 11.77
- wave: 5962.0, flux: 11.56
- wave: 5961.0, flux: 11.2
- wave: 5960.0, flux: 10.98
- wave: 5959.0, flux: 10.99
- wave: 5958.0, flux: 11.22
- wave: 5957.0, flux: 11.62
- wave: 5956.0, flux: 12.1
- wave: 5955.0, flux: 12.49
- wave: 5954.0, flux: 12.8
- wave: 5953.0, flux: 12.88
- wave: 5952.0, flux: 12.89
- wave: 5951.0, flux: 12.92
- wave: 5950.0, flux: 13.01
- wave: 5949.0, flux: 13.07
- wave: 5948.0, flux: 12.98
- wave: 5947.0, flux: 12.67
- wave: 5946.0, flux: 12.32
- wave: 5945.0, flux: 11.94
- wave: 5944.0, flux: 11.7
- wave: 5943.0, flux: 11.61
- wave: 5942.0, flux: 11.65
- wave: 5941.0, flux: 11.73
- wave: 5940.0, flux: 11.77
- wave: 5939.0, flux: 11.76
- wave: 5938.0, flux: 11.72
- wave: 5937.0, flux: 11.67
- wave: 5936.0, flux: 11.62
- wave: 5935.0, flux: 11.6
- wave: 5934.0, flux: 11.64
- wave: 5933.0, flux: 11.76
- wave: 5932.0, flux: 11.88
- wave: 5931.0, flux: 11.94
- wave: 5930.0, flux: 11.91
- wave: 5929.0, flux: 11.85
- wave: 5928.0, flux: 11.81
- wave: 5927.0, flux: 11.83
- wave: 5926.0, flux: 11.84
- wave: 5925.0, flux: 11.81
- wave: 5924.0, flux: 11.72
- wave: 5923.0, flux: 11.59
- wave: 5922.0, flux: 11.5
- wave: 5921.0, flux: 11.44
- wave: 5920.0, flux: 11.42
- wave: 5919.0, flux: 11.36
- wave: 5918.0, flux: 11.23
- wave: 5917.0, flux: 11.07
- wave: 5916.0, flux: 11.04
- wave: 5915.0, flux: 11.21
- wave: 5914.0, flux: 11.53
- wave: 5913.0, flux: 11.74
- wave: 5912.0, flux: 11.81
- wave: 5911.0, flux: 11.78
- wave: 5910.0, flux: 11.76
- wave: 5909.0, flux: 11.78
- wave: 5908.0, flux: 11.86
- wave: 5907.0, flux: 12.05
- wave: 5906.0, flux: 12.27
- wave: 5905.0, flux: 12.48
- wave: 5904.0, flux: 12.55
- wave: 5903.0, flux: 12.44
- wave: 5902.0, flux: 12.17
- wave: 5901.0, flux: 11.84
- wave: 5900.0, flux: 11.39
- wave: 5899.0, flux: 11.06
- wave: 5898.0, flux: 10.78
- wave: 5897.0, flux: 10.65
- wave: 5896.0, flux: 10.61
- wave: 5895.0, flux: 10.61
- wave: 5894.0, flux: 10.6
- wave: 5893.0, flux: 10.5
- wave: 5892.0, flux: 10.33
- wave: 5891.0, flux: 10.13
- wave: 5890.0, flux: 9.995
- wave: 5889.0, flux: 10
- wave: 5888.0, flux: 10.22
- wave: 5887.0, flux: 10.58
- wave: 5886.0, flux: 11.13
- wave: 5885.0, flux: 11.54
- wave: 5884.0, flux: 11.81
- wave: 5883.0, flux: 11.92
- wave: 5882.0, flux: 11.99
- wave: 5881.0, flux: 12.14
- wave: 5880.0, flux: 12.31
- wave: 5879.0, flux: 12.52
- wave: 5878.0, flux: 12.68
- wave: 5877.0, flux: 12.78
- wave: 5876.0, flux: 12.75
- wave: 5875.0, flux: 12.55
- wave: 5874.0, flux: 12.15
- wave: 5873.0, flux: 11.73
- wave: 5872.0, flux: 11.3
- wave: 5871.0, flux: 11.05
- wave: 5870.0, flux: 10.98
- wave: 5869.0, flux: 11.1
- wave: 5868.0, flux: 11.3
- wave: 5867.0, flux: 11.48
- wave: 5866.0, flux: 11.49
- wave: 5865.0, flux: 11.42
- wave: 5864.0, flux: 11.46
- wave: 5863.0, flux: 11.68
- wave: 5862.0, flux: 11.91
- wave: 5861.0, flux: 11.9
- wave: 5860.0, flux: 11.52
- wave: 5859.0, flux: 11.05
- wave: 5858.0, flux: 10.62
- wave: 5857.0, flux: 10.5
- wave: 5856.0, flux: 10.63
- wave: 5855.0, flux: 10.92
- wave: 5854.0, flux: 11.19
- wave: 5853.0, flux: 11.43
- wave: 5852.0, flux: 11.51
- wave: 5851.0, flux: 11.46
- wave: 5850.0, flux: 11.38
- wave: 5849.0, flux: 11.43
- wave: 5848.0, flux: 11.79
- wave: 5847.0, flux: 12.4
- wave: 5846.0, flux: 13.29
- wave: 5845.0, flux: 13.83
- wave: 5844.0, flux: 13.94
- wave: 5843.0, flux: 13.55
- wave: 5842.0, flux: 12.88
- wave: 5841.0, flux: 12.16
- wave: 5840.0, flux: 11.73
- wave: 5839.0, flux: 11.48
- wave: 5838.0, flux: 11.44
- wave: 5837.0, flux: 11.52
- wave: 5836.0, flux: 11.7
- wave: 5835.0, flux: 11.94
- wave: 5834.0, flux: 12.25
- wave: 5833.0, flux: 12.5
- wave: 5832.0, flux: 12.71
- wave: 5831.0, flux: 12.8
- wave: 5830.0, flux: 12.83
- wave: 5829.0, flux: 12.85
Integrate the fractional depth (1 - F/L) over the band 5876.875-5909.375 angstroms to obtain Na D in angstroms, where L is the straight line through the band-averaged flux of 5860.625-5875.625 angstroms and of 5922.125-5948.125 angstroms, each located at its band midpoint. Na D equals 0.7 angstroms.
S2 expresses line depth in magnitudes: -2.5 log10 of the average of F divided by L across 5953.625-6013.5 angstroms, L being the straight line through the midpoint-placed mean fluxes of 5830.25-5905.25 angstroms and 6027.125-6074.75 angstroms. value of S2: 0.02 mag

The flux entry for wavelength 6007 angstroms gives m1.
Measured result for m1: 11.44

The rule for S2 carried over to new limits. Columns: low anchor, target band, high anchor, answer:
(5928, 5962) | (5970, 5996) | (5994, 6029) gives -0.01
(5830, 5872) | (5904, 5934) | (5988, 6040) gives 0.03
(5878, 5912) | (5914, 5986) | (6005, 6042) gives 0.00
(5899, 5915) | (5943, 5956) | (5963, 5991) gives -0.05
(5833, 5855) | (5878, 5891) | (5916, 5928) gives 0.04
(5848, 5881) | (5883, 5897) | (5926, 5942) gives 0.10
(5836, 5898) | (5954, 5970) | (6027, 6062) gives 0.05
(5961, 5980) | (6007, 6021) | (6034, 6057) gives 0.05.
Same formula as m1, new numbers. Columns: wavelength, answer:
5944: 11.7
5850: 11.38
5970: 12.66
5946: 12.32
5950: 13.01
